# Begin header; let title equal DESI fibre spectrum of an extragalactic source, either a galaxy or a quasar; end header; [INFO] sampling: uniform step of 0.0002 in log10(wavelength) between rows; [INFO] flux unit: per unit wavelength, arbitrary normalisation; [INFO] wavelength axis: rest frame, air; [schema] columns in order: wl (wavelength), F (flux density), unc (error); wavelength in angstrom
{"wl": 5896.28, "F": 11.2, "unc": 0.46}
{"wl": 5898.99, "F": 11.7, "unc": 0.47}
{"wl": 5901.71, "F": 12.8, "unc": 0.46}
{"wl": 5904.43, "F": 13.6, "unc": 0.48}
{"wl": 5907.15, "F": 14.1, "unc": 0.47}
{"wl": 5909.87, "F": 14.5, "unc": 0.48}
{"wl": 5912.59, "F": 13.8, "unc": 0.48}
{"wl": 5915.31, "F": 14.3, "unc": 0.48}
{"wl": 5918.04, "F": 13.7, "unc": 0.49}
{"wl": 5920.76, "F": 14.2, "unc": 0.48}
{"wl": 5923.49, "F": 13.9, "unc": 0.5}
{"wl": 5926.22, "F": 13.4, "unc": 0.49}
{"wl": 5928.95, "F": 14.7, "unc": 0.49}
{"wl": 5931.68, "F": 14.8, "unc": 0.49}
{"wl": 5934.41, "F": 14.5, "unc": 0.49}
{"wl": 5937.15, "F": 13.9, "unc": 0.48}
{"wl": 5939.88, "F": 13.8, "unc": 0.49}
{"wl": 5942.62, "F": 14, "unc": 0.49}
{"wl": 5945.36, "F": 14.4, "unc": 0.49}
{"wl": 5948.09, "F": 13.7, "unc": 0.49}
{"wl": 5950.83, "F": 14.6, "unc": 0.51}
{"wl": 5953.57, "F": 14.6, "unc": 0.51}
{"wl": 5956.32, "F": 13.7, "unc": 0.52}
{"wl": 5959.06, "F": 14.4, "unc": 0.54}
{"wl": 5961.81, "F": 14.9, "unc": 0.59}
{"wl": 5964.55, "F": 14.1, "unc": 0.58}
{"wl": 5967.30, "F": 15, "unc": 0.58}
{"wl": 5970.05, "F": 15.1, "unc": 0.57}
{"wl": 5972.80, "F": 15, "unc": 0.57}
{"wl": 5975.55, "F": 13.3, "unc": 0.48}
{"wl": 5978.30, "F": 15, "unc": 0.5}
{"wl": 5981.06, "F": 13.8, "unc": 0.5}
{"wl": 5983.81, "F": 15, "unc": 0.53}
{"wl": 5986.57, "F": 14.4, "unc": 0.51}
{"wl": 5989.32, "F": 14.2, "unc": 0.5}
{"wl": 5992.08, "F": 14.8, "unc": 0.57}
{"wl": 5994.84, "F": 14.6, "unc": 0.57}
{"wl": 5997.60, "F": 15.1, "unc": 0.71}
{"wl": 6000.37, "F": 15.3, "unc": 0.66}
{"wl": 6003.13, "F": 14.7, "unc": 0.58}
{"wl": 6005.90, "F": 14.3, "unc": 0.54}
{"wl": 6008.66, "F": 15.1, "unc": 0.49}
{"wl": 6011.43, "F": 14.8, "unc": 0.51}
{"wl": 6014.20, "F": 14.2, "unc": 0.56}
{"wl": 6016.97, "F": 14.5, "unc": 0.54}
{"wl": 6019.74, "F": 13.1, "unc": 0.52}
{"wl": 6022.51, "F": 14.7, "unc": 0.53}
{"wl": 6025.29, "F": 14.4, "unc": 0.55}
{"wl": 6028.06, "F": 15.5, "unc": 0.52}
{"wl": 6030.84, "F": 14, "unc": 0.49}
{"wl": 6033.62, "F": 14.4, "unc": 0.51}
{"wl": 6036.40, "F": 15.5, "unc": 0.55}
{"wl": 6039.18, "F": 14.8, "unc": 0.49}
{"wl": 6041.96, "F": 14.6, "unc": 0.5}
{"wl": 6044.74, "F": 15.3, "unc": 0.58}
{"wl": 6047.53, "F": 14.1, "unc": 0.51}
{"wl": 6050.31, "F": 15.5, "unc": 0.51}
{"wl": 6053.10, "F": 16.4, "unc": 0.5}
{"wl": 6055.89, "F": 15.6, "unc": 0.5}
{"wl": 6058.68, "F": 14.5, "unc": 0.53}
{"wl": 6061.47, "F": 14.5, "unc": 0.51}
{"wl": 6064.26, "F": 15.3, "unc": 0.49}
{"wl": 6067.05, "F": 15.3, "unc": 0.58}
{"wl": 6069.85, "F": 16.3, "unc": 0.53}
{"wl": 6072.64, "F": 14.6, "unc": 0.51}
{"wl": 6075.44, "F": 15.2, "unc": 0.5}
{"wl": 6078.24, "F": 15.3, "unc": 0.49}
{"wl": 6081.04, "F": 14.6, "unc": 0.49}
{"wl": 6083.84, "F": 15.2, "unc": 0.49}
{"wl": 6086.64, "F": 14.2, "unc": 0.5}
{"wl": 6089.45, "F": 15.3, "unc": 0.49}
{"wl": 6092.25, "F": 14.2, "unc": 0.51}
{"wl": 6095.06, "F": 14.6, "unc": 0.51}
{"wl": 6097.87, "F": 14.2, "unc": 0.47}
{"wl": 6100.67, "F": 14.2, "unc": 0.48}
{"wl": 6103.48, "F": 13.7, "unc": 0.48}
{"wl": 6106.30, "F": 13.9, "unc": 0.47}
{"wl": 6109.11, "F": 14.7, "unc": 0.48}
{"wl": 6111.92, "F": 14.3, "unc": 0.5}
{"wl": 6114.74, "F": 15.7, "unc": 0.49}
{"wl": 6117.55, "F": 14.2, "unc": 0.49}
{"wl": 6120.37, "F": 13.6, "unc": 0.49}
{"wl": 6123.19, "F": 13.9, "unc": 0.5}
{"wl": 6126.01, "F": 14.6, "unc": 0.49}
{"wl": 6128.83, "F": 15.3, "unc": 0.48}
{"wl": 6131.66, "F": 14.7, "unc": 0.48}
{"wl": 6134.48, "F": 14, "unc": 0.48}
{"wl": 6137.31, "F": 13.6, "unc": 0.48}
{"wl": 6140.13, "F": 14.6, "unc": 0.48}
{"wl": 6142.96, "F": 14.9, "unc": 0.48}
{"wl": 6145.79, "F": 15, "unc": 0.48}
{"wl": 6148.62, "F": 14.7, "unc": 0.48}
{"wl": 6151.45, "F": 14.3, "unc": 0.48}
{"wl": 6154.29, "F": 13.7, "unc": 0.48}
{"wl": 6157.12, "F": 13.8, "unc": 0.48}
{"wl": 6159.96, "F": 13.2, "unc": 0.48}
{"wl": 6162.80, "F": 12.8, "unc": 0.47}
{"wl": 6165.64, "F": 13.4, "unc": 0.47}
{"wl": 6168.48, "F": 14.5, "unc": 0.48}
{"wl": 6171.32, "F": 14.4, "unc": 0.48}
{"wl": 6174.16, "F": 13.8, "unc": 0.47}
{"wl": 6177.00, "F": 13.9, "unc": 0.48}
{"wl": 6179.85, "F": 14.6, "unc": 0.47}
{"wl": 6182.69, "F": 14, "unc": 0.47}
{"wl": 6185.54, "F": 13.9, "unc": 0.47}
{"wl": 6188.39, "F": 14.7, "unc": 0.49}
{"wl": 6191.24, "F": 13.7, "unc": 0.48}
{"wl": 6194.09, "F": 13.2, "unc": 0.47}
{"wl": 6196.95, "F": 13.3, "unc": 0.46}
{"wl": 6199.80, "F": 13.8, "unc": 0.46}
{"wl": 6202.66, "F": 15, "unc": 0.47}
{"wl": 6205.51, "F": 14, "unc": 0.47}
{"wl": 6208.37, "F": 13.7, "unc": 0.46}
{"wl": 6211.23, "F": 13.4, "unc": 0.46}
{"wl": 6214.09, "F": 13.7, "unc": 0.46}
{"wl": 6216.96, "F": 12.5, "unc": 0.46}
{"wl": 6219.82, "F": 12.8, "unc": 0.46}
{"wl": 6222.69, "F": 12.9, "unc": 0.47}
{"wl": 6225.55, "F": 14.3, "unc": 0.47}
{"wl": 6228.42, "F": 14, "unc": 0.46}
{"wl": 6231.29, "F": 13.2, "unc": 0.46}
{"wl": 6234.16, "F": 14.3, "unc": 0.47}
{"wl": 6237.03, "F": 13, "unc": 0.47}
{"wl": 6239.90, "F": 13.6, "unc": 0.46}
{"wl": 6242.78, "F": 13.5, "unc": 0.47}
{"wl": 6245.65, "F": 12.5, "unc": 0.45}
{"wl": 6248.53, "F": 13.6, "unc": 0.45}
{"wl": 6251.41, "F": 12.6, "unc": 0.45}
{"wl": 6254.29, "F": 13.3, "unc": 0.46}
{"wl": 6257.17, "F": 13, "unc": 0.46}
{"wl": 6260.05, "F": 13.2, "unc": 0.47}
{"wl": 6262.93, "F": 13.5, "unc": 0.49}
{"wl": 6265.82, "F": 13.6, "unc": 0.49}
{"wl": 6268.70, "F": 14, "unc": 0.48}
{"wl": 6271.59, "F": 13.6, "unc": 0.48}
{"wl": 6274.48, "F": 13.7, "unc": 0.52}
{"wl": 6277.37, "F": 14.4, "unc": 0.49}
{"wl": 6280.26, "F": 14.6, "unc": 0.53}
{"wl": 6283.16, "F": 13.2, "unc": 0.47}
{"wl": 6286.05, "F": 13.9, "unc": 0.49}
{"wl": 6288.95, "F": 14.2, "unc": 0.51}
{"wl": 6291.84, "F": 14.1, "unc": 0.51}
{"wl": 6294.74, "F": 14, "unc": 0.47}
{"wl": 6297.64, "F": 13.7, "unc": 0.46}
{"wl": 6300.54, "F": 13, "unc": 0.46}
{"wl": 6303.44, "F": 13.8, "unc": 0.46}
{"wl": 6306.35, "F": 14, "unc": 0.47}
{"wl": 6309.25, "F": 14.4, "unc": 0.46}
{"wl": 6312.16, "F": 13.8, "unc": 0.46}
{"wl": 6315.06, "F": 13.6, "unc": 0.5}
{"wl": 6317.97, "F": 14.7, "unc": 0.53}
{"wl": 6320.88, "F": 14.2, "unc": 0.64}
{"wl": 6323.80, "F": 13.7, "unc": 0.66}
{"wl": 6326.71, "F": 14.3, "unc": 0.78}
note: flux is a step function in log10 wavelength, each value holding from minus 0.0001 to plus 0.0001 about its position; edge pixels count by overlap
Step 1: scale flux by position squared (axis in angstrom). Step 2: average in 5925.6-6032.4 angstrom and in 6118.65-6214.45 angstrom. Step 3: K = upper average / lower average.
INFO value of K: 1.03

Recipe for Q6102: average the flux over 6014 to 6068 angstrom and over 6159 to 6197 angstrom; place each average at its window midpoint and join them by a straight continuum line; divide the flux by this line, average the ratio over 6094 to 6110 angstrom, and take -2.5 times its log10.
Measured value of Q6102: 0.01 mag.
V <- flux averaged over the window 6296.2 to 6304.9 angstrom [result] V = 13.5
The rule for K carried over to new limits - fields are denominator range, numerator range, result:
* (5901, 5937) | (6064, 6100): 1.12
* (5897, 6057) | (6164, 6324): 1.04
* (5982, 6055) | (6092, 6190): 1.00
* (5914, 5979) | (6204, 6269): 1.03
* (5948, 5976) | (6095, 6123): 1.04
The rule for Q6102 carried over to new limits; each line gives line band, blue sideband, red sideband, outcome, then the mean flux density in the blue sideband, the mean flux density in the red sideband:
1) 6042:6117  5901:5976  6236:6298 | -0.07 mag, 14.2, 13.6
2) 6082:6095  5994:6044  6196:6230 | -0.03 mag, 14.7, 13.6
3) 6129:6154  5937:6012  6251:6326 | -0.03 mag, 14.5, 13.8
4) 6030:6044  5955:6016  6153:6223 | -0.03 mag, 14.6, 13.7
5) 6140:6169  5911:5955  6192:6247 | -0.03 mag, 14.1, 13.5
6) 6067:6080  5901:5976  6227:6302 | -0.10 mag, 14.2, 13.6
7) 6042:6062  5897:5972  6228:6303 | -0.09 mag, 14.1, 13.6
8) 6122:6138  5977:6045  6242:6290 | -0.02 mag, 14.6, 13.5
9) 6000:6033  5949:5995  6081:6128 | 0.00 mag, 14.5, 14.4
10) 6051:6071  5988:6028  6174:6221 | -0.08 mag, 14.6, 13.8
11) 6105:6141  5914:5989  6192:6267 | -0.05 mag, 14.3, 13.4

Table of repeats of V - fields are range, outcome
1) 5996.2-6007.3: 14.8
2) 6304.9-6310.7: 14.2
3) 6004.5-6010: 14.7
